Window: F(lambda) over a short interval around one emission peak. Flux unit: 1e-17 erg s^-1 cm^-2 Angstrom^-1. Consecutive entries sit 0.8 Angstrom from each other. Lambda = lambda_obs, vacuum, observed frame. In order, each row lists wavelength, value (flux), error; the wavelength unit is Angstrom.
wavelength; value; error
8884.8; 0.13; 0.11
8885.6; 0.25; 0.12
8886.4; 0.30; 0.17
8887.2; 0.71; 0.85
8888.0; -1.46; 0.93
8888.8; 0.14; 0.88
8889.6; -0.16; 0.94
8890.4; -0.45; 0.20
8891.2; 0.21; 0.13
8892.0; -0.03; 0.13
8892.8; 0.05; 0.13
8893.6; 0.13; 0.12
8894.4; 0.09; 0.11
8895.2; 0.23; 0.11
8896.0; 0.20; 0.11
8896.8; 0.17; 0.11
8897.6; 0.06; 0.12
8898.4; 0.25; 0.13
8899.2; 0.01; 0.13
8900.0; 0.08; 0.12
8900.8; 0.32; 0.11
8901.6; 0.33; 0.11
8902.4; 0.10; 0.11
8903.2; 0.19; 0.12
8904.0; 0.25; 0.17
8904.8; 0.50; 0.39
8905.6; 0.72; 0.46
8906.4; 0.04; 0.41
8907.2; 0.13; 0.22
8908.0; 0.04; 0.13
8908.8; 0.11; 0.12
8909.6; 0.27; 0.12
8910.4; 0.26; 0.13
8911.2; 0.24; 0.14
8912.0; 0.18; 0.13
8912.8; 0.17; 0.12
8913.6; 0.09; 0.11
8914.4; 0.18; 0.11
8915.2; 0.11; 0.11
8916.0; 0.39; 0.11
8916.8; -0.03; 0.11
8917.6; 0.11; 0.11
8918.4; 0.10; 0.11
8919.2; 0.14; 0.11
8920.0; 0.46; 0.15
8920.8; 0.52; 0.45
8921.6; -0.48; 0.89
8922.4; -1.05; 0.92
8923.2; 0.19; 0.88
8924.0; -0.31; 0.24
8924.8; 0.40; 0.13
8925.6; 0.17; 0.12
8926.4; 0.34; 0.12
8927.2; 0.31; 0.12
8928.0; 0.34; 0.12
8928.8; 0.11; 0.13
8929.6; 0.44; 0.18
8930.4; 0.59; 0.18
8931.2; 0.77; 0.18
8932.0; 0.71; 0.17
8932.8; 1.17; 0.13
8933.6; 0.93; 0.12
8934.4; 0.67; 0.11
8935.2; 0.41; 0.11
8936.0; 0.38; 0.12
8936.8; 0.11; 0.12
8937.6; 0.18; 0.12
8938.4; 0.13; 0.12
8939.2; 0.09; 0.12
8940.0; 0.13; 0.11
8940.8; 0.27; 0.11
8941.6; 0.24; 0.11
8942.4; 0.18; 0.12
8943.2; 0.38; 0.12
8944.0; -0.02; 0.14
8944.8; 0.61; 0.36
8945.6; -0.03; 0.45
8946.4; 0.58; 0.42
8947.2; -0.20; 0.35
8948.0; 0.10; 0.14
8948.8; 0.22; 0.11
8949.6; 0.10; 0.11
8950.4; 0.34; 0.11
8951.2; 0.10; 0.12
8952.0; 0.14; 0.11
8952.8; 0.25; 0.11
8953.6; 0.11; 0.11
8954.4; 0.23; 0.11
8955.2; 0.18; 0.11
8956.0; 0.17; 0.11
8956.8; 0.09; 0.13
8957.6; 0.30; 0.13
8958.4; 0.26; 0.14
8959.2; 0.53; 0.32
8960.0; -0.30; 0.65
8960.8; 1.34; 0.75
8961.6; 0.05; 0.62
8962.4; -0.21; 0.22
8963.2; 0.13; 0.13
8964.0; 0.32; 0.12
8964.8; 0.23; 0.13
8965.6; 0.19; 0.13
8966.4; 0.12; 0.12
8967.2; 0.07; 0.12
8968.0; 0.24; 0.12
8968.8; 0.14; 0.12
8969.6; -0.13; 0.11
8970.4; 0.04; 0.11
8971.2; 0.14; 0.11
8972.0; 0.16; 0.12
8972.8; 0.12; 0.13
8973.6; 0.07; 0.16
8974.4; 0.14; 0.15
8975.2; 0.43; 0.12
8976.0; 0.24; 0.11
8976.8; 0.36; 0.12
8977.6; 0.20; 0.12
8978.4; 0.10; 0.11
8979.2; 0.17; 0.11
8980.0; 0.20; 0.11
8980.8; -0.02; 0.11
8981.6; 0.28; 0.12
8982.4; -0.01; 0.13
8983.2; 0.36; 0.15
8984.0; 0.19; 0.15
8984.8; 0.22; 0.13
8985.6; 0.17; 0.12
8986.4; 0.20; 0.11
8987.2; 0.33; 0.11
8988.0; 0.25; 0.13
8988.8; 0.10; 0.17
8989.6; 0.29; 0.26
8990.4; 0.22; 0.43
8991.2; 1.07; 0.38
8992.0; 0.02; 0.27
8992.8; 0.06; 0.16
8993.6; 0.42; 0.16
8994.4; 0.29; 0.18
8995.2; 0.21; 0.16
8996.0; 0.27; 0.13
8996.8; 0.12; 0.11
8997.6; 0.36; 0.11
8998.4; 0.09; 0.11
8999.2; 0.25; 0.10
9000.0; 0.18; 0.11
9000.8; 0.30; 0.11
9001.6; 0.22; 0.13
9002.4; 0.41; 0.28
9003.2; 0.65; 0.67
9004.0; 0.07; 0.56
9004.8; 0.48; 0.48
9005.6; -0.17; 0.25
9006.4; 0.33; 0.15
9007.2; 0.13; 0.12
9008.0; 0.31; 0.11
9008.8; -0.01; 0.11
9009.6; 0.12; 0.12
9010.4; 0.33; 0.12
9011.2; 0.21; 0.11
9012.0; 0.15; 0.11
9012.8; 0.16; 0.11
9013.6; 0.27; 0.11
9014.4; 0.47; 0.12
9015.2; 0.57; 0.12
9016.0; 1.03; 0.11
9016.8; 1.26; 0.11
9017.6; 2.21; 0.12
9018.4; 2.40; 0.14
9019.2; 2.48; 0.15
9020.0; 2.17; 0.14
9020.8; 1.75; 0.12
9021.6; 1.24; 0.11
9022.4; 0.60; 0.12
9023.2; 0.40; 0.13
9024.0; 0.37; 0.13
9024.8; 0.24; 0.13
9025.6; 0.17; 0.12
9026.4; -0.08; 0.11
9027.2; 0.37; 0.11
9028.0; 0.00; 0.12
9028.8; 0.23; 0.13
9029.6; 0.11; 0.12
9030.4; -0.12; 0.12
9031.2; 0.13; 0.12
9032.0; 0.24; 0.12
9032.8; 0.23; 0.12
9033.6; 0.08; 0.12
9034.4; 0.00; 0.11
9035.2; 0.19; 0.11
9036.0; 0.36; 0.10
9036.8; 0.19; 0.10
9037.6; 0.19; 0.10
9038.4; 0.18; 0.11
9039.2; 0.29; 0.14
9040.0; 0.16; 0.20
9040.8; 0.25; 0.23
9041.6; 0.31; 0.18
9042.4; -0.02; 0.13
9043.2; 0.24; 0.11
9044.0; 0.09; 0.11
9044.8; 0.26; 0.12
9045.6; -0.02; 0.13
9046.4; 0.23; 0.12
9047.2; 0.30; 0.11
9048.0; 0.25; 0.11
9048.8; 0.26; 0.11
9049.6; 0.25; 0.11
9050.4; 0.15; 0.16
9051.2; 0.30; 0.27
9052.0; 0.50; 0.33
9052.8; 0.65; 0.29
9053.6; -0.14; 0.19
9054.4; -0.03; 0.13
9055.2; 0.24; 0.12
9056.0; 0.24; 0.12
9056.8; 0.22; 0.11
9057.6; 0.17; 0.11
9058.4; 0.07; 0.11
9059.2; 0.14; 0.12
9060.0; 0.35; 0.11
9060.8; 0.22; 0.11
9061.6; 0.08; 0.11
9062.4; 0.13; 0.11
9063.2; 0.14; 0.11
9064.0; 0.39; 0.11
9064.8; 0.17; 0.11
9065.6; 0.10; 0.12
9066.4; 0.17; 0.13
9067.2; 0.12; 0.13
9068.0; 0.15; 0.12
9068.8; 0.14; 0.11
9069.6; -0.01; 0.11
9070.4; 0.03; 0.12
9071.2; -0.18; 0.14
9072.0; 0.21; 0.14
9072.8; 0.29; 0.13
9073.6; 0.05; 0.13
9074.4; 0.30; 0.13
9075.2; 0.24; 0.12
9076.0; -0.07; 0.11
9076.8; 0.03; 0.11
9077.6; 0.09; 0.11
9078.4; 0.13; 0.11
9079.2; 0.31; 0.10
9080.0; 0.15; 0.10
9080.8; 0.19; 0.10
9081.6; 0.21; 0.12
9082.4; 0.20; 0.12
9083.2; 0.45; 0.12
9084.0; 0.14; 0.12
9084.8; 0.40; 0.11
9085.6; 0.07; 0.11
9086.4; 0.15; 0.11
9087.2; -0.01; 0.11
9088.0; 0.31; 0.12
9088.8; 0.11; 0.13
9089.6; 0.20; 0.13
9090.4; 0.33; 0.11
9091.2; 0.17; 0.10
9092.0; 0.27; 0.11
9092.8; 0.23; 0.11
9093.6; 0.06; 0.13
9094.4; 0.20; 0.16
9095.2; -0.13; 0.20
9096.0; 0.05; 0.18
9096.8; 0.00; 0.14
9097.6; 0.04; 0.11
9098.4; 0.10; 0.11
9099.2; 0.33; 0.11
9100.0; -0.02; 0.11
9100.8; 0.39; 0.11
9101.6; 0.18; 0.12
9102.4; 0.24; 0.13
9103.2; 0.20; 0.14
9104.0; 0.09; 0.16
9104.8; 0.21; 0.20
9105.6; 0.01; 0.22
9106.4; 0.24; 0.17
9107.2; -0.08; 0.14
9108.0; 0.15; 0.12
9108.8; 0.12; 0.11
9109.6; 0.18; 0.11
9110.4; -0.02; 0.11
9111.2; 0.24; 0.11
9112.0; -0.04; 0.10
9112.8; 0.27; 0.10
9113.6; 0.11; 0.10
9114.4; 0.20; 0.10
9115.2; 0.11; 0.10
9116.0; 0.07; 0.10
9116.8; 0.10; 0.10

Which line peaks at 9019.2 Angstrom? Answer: [O III] 5007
